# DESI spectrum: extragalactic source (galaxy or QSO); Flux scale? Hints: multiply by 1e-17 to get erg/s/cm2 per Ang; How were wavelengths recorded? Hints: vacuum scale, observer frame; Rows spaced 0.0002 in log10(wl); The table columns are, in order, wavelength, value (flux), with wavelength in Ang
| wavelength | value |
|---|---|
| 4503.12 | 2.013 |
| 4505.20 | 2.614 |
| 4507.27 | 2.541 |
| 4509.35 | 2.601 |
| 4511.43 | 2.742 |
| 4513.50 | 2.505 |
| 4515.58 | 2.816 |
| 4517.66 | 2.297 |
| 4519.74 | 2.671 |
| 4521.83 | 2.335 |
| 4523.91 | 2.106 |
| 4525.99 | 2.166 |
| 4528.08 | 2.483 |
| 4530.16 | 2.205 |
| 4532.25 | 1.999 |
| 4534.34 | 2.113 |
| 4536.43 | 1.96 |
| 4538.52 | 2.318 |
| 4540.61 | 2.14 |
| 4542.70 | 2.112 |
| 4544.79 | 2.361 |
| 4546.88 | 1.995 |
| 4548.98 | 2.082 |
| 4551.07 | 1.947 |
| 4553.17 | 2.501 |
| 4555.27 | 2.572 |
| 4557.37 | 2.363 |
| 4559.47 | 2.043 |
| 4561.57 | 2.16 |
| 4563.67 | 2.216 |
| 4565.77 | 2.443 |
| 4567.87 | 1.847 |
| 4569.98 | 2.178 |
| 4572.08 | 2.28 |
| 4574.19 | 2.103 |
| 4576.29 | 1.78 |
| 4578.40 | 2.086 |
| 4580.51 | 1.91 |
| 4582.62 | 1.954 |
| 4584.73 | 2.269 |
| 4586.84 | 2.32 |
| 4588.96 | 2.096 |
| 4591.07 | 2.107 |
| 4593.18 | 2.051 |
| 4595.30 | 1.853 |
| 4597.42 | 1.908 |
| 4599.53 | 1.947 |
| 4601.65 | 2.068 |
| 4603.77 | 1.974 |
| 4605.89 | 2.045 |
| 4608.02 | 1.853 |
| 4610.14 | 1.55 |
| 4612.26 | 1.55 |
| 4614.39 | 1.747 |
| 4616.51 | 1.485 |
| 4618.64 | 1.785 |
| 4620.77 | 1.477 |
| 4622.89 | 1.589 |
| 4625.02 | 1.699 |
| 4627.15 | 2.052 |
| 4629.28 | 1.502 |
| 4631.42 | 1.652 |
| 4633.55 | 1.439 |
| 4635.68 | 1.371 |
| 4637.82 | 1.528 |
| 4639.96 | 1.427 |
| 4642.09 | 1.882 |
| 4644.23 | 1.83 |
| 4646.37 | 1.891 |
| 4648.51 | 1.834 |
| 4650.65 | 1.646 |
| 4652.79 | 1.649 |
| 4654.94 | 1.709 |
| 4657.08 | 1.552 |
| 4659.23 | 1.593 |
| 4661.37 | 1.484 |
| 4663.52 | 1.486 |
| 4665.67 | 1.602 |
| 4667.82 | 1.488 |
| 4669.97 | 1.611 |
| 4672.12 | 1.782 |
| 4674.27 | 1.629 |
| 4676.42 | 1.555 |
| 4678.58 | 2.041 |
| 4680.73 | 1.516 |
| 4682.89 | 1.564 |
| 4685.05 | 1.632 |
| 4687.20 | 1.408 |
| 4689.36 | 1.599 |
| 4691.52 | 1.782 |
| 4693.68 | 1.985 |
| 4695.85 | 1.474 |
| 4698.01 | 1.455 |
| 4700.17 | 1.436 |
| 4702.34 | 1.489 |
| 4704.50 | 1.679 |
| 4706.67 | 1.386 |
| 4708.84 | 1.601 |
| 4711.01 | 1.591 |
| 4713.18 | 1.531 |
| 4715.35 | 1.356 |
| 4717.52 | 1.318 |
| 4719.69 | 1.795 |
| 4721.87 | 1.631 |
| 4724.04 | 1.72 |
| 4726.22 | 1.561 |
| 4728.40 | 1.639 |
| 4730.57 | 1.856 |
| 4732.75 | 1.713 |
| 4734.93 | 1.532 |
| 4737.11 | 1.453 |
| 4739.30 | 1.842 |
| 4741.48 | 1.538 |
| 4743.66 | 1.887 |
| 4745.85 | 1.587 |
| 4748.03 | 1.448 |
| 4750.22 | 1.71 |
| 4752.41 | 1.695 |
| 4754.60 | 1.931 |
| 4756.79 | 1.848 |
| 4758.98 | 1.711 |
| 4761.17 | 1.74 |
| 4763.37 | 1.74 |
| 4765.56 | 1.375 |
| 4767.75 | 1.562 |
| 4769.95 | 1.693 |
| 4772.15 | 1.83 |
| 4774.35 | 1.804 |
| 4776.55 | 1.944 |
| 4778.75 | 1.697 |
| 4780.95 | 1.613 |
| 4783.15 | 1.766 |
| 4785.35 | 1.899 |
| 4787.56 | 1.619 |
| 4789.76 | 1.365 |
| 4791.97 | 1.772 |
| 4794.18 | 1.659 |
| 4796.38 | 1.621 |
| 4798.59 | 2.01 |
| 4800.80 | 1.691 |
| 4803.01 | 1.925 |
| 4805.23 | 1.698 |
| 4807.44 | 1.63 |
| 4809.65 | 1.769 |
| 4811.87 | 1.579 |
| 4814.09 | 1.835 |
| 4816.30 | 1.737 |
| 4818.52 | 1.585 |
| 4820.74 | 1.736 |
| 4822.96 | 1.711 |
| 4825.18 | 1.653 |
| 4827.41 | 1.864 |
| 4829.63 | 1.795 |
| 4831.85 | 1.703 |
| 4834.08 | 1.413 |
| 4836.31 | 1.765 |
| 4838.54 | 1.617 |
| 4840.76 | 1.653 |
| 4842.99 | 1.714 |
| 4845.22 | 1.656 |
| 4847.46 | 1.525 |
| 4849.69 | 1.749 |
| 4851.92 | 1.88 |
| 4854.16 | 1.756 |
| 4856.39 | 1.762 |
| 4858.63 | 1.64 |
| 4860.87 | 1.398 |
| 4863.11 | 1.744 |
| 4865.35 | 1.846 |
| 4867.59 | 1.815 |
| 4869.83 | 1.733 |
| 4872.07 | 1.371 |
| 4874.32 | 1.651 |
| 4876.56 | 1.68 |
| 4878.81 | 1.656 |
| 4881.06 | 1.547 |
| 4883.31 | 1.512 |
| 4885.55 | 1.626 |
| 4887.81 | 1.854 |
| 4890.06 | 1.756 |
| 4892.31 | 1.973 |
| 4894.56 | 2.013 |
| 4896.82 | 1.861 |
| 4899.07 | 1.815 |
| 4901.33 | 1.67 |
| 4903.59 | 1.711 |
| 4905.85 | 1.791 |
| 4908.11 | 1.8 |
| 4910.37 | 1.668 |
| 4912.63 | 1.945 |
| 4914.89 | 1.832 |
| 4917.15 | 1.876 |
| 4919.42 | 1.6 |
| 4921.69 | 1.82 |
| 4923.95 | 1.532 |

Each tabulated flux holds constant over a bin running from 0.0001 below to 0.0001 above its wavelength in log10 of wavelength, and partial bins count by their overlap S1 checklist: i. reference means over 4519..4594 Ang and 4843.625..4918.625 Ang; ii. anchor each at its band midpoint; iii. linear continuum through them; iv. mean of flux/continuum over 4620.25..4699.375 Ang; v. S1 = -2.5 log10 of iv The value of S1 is 0.24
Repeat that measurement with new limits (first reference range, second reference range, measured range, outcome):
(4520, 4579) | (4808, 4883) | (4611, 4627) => 0.247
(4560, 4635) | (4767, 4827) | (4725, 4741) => 0.082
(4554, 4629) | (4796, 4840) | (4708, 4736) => 0.142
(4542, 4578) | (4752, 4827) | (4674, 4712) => 0.193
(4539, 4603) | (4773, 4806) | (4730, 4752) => 0.108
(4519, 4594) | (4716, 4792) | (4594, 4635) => 0.164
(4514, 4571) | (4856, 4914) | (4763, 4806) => 0.098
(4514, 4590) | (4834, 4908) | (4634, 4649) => 0.233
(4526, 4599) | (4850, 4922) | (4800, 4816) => 0.061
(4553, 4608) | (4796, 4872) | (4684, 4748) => 0.182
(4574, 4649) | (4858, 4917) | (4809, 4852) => 0.036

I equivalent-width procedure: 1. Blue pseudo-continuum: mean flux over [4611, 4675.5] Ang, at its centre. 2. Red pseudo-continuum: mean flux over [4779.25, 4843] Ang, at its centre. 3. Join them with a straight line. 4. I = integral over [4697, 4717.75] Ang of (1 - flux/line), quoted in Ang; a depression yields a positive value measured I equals 2.1 Ang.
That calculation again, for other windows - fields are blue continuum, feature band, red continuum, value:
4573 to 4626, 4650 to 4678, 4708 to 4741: 2.2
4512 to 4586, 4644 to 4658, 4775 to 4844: 2.0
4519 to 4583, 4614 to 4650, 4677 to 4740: 4.3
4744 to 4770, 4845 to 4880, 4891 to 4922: 1.8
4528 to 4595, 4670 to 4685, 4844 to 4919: 2.4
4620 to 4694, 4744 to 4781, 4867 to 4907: -0.7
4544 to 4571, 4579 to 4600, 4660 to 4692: 0.0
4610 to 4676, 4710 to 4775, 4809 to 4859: 0.5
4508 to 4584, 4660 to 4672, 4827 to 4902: 2.8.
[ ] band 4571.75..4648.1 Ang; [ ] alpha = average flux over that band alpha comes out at 1.83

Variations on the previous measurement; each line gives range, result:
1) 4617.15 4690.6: 1.63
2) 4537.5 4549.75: 2.17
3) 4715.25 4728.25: 1.58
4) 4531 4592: 2.15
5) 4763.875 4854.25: 1.7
